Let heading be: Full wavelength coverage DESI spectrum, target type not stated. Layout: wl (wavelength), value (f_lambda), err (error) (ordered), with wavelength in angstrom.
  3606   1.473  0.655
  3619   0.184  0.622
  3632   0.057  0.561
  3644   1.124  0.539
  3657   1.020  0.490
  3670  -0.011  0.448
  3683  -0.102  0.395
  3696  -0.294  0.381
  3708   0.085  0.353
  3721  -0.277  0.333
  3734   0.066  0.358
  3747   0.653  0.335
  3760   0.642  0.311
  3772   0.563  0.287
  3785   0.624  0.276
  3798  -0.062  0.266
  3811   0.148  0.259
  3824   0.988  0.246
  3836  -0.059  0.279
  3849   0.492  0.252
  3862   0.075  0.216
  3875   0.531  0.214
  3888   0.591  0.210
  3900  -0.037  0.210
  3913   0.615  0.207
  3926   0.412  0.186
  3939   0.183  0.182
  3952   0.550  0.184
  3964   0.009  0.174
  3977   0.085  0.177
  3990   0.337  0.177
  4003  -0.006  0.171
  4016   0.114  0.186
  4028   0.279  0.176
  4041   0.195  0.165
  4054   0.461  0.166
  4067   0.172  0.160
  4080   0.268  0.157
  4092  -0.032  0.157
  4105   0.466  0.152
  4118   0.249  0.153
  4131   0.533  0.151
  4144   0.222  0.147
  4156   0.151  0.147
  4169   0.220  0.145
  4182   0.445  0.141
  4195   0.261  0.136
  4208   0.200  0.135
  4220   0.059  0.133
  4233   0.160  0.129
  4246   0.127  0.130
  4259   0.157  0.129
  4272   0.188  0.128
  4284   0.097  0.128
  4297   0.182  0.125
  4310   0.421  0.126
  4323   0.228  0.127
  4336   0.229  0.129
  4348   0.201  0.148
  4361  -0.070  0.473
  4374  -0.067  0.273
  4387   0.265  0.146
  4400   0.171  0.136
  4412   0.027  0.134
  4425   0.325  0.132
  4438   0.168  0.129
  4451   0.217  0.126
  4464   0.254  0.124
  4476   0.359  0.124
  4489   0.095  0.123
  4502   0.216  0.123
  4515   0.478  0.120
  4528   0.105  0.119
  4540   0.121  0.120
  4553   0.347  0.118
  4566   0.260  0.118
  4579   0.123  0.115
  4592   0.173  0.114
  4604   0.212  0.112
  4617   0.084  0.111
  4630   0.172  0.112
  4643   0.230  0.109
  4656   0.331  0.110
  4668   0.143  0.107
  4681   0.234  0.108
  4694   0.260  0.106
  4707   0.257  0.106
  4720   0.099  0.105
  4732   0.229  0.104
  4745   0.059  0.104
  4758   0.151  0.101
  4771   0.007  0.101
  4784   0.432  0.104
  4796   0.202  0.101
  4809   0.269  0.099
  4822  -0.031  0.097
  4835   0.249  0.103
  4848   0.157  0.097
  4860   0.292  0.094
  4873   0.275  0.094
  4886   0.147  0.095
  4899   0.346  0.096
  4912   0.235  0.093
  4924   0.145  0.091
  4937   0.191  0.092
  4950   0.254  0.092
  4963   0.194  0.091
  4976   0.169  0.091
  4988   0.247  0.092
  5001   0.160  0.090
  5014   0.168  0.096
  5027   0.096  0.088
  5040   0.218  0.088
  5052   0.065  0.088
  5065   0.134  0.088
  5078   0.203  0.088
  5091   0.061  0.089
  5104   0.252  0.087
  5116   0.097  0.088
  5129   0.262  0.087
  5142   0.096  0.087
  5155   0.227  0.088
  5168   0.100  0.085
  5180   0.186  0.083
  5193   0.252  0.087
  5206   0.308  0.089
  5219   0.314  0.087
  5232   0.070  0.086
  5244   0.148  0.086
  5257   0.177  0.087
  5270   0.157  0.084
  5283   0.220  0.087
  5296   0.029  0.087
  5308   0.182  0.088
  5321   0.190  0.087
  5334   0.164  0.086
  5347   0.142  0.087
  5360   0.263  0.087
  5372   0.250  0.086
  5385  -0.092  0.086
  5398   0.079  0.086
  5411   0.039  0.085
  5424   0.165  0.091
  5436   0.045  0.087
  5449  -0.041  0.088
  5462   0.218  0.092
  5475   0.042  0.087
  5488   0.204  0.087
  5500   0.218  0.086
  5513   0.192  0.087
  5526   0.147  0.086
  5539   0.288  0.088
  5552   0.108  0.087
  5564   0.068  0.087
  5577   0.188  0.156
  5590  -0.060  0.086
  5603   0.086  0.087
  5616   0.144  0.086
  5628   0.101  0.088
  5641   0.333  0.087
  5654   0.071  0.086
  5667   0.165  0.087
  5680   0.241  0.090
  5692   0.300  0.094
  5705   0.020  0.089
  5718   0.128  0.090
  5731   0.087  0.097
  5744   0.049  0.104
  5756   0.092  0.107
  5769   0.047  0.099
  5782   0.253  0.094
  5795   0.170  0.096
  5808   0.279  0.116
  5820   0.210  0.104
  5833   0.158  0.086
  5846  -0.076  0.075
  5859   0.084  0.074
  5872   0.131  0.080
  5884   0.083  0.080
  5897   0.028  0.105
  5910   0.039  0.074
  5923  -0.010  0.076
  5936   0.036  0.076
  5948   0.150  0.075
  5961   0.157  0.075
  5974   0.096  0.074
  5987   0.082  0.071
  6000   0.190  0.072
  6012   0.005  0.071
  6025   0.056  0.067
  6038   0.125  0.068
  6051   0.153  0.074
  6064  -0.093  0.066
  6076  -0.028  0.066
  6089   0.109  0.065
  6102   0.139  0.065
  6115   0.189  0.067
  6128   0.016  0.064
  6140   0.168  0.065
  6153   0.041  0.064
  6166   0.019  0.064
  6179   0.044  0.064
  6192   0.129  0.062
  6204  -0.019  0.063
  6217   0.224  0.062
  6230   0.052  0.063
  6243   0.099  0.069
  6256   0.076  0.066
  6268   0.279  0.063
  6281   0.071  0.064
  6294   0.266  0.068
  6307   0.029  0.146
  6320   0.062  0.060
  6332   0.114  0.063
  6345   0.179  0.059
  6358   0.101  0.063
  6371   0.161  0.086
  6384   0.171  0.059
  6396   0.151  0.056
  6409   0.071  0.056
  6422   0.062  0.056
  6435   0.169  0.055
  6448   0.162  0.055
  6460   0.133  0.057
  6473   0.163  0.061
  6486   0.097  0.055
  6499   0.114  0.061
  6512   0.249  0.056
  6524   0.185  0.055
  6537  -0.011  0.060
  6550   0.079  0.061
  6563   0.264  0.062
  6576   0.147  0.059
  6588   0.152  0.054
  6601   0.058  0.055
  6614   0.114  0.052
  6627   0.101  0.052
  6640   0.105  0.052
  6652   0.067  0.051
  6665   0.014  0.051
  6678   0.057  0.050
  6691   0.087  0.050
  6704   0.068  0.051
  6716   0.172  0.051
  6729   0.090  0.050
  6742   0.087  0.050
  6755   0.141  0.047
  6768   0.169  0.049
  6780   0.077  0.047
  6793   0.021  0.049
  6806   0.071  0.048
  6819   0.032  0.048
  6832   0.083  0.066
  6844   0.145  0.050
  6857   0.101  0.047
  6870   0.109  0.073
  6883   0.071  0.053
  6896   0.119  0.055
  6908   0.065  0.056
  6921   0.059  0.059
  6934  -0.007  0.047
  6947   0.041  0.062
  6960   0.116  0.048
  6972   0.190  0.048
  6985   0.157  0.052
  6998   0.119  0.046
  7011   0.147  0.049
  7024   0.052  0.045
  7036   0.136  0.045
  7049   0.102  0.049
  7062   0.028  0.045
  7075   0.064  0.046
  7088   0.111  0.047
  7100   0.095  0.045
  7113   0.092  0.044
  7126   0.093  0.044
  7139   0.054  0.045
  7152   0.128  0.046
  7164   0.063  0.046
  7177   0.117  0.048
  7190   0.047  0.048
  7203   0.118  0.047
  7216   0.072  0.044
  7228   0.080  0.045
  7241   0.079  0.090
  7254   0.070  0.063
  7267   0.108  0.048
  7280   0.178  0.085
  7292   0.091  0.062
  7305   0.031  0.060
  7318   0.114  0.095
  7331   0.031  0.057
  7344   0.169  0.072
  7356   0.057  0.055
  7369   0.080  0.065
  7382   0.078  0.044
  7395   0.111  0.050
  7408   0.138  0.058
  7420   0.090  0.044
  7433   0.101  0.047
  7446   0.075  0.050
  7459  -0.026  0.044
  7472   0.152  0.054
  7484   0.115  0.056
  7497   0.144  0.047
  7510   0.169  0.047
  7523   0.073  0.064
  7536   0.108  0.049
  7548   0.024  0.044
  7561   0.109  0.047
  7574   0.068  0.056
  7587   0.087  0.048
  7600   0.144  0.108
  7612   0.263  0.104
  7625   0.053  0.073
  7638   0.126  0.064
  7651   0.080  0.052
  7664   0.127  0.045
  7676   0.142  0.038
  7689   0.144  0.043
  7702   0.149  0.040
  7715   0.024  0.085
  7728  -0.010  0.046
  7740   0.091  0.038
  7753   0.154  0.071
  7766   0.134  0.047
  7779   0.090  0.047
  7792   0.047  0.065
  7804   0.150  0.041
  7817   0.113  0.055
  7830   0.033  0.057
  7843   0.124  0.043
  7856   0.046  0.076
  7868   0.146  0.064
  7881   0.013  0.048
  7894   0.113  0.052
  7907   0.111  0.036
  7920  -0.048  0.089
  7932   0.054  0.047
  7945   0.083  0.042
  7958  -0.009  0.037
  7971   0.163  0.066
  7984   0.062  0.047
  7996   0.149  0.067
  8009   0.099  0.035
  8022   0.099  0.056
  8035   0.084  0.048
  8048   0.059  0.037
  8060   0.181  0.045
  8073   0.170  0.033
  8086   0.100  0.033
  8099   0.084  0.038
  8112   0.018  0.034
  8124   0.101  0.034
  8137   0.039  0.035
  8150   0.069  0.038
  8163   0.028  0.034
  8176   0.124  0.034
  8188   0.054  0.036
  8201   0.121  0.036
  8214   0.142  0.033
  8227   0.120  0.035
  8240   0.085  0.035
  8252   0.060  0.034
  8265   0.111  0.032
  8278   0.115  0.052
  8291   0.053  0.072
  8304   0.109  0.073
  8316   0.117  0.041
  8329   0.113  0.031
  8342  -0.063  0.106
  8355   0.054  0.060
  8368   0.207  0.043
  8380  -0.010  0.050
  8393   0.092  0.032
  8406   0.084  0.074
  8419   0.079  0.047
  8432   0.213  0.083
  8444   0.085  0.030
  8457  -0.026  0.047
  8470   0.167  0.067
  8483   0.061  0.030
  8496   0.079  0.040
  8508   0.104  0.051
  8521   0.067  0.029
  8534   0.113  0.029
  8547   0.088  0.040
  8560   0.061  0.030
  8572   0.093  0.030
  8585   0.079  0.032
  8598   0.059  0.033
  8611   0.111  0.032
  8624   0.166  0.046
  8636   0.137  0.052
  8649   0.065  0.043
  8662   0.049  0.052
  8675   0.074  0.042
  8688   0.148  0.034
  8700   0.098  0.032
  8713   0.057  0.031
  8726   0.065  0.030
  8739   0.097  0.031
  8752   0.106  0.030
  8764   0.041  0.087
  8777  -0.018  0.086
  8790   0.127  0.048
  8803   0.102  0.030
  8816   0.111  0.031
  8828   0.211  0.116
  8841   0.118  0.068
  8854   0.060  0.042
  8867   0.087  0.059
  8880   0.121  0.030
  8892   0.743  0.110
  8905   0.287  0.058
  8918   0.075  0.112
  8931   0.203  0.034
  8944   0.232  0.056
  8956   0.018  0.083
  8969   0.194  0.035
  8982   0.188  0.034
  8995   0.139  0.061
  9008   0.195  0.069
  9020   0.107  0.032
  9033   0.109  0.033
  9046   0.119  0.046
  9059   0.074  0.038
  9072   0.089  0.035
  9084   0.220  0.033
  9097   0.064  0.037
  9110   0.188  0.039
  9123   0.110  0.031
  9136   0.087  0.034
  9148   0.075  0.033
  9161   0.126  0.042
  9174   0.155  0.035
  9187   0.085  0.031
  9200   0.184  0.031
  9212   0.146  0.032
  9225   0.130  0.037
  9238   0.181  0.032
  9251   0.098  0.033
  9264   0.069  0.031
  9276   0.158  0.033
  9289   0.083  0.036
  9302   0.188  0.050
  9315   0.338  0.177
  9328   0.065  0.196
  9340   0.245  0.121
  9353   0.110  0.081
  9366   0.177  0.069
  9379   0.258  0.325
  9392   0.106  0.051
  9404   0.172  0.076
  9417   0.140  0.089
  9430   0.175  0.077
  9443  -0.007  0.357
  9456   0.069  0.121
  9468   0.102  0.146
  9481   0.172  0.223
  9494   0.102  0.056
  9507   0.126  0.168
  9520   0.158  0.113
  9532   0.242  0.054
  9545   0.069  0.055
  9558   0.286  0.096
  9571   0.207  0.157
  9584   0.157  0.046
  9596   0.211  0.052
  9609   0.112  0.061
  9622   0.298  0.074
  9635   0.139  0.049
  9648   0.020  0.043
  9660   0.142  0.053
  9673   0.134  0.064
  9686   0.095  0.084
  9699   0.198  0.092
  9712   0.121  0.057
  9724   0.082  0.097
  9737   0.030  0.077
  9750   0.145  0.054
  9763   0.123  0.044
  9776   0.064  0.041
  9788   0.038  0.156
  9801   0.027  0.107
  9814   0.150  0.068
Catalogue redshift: 1.385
